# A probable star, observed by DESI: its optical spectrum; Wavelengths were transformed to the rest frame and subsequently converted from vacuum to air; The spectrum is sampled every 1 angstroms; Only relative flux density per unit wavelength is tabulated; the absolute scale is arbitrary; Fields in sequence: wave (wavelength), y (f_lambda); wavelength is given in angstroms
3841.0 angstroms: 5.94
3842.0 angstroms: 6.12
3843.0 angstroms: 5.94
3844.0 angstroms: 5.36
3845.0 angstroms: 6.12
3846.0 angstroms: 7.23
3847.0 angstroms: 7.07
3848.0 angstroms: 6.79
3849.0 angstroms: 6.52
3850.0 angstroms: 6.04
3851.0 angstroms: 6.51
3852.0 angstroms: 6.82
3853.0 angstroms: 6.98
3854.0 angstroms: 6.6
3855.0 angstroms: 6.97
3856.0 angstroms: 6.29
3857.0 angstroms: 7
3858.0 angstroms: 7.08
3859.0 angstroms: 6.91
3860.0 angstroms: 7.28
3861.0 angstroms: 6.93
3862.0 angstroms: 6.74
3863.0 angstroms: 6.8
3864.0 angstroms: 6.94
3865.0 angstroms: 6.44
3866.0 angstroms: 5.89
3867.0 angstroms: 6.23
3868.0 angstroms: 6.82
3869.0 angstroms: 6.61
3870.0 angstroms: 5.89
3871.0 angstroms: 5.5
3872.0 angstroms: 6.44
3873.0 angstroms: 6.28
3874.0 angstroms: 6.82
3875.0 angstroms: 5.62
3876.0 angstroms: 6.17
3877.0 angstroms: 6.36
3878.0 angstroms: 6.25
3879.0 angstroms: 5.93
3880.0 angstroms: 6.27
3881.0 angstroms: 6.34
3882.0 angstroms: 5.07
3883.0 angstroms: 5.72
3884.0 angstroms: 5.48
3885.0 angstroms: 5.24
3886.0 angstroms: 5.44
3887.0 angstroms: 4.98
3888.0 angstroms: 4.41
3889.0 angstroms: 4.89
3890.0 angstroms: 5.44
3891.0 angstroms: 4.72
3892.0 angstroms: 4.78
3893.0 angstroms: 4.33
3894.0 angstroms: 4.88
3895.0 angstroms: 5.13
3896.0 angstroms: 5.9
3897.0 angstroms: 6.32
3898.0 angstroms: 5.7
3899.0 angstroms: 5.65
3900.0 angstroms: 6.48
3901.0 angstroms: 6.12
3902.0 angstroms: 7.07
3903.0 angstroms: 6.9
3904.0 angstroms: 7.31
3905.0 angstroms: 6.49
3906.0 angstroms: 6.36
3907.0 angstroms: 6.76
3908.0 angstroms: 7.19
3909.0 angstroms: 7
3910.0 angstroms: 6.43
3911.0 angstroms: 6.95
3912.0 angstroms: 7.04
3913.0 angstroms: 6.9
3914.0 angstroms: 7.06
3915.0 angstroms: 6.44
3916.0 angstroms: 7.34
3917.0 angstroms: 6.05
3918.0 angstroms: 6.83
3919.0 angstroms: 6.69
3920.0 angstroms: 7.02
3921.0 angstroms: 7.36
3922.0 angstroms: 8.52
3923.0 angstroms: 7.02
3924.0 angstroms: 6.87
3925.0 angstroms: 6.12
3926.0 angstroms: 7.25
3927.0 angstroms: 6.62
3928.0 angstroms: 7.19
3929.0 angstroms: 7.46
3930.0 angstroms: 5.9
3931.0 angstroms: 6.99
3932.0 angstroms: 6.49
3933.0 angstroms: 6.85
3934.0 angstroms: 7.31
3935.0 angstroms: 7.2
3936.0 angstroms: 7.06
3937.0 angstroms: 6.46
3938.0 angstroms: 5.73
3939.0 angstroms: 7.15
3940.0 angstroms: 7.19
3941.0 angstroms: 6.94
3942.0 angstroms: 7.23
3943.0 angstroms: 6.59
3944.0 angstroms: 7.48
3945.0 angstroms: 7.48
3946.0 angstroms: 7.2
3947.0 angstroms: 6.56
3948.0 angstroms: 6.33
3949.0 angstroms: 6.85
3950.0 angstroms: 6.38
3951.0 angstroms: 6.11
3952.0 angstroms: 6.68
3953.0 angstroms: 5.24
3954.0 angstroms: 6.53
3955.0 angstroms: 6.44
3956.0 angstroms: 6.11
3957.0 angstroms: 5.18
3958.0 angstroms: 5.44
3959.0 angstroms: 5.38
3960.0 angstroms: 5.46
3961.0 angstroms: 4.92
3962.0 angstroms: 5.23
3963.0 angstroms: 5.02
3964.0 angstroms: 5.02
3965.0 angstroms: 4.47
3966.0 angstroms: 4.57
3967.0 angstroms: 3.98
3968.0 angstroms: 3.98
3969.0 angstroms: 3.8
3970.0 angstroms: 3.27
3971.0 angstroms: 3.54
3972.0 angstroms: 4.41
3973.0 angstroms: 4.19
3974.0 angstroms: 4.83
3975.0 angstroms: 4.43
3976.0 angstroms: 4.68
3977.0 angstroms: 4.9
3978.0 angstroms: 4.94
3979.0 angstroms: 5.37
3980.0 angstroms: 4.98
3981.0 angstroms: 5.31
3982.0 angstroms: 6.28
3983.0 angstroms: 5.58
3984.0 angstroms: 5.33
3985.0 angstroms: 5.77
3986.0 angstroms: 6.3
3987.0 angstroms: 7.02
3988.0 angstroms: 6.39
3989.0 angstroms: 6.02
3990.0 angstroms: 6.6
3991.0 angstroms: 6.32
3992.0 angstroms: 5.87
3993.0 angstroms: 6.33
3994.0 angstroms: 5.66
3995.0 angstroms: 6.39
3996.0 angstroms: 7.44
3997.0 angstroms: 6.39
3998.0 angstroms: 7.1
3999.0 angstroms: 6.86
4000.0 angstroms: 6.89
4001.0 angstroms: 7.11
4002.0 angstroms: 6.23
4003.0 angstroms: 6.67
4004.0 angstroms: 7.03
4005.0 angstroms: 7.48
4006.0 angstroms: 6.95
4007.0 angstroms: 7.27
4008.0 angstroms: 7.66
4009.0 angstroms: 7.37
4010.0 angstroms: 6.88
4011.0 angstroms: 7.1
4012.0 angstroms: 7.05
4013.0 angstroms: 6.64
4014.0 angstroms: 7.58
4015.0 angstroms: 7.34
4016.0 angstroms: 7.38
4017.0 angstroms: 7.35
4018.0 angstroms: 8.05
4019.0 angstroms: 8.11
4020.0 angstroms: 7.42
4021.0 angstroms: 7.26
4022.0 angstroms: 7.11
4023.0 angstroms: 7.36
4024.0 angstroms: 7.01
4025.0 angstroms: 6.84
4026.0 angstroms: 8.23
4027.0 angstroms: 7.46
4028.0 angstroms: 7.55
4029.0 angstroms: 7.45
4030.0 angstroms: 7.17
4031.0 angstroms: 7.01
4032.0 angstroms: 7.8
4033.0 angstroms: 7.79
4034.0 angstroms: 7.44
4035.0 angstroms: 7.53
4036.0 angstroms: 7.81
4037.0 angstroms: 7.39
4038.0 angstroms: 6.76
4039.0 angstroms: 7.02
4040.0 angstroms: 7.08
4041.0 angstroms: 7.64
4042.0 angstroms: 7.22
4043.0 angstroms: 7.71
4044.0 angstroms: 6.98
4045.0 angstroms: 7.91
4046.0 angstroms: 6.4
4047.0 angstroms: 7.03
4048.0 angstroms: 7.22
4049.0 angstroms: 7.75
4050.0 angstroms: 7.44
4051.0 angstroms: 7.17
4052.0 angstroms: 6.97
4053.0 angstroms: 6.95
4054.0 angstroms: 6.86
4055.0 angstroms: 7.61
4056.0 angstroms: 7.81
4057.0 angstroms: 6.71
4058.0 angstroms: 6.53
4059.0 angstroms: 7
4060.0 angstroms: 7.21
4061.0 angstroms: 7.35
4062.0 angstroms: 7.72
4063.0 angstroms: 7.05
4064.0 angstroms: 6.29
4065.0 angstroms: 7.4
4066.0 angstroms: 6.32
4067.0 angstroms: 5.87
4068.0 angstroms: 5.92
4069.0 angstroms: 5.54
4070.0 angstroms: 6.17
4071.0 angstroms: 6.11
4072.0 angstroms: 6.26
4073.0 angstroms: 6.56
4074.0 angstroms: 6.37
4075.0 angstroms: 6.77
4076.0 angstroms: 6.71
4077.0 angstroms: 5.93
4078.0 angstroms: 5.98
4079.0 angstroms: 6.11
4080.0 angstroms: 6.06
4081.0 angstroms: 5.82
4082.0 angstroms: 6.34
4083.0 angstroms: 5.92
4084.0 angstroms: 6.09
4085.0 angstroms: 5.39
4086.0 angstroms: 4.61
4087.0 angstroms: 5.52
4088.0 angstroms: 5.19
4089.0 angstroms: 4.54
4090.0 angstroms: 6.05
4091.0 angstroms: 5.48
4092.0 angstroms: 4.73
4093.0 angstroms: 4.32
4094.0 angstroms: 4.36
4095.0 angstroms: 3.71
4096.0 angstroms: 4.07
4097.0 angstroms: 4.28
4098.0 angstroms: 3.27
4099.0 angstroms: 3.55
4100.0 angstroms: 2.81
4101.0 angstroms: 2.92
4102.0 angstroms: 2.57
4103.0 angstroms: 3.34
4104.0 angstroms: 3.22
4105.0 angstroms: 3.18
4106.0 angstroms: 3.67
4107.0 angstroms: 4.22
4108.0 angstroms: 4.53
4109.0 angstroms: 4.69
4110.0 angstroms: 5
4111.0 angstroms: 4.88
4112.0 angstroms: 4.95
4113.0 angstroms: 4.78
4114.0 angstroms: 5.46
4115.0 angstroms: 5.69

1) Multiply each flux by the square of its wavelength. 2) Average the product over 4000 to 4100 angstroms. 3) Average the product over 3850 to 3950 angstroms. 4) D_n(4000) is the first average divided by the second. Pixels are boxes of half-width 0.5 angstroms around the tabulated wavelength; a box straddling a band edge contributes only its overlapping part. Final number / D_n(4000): 1.10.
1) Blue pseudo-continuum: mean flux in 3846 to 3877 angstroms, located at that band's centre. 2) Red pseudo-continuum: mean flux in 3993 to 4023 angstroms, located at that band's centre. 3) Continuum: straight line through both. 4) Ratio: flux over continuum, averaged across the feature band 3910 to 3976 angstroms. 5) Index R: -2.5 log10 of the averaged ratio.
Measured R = 0.12 mag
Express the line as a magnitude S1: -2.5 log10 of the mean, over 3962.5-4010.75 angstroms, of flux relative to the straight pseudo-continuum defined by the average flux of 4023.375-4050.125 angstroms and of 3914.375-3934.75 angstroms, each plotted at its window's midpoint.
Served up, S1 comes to 0.24 mag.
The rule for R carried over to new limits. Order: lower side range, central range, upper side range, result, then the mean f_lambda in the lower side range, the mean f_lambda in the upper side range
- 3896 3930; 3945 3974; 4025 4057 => 0.29 mag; 6.78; 7.34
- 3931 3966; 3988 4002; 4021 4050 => 0.05 mag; 6.27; 7.35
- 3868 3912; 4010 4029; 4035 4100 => -0.19 mag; 5.97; 6.26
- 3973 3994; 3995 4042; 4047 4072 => -0.17 mag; 5.63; 6.86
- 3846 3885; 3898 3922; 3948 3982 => -0.16 mag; 6.43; 5.12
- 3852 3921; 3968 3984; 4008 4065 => 0.41 mag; 6.26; 7.29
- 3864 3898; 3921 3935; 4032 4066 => -0.14 mag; 5.73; 7.23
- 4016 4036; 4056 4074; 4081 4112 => -0.14 mag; 7.48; 4.45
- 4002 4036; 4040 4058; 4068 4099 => -0.12 mag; 7.33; 5.45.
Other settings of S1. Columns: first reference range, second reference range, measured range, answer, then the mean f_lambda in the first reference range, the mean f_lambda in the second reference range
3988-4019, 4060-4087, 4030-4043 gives -0.12 mag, 6.91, 6.26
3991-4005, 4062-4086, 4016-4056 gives -0.15 mag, 6.63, 6.21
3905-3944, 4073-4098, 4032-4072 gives -0.23 mag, 6.89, 5.41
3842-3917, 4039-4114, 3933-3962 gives -0.06 mag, 6.25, 5.79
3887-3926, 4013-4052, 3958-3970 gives 0.40 mag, 6.32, 7.37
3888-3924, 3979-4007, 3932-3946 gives -0.10 mag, 6.35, 6.38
